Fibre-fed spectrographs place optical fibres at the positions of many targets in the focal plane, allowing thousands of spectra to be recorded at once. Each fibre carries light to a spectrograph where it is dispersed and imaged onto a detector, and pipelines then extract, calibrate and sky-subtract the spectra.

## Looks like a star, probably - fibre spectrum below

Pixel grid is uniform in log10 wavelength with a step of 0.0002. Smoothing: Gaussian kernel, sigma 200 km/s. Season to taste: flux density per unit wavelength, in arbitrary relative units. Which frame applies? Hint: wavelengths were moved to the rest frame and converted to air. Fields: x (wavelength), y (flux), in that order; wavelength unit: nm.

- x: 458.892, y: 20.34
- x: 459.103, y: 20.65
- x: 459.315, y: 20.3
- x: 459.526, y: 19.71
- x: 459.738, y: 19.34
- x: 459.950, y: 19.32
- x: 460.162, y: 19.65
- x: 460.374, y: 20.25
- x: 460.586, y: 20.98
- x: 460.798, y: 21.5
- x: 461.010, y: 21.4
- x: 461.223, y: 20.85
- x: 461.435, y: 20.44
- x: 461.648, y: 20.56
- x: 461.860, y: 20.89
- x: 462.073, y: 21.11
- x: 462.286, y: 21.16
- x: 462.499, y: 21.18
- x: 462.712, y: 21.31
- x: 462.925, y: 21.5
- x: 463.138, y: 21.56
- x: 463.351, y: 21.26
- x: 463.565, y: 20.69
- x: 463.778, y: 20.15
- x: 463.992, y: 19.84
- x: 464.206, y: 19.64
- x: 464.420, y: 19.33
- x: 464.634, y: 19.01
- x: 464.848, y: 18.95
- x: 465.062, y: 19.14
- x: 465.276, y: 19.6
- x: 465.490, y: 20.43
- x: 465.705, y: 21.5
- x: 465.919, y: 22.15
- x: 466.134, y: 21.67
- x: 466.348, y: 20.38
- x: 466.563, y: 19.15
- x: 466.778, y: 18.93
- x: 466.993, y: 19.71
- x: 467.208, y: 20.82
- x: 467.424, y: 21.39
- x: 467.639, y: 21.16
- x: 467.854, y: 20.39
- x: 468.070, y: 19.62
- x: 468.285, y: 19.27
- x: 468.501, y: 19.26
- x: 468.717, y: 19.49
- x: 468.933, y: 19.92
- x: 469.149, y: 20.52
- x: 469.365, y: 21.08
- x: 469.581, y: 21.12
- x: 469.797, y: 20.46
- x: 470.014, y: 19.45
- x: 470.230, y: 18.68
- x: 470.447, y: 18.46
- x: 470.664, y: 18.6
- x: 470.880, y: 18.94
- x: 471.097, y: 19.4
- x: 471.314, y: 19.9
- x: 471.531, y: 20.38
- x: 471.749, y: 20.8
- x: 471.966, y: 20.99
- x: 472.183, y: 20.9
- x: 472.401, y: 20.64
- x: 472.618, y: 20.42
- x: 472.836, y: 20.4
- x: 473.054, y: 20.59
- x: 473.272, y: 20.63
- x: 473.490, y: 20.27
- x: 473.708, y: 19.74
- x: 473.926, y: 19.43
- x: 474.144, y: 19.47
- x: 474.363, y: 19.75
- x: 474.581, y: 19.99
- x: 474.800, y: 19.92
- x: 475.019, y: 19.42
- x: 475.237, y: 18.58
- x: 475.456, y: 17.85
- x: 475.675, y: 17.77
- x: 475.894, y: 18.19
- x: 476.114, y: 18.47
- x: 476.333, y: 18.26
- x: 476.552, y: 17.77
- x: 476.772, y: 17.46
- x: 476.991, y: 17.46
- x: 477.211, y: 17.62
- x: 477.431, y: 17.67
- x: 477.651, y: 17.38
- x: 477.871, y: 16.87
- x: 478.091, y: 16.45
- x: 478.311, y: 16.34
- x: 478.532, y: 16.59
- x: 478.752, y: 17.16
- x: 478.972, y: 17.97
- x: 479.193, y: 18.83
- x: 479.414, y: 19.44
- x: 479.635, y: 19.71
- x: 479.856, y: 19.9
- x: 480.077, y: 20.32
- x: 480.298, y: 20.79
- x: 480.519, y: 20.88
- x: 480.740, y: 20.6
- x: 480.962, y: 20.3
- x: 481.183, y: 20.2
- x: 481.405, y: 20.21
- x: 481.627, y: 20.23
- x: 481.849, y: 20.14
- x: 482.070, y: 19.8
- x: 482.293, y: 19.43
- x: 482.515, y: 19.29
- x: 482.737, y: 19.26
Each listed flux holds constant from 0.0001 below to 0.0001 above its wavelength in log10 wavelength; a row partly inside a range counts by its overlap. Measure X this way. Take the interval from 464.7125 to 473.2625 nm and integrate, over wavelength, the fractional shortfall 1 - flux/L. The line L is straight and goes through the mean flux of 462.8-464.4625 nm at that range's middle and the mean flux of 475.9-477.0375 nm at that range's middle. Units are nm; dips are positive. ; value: -0.298 nm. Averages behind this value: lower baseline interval 20.5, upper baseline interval 17.9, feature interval 20.1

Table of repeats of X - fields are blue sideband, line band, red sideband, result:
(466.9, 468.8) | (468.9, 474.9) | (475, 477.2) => -0.29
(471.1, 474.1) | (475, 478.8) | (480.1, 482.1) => 0.52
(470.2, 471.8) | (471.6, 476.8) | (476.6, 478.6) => -0.35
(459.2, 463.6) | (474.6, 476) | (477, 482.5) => 0.05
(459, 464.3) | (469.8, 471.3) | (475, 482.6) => 0.04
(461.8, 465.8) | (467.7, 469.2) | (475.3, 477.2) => -0.02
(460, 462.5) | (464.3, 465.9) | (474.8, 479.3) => 0.02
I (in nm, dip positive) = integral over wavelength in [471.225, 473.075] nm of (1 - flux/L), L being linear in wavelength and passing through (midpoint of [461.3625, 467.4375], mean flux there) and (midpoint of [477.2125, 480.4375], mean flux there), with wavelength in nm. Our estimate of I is -0.12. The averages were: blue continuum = 20.4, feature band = 20.6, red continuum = 18.2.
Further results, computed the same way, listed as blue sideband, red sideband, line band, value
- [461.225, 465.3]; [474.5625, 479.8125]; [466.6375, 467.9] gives -0.04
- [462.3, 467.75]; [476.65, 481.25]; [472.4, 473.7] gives -0.07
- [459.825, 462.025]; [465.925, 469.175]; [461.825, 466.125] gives -0.03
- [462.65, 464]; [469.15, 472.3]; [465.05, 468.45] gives 0.03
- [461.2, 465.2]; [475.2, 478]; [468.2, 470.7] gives -0.07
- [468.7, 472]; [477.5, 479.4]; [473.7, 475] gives -0.08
